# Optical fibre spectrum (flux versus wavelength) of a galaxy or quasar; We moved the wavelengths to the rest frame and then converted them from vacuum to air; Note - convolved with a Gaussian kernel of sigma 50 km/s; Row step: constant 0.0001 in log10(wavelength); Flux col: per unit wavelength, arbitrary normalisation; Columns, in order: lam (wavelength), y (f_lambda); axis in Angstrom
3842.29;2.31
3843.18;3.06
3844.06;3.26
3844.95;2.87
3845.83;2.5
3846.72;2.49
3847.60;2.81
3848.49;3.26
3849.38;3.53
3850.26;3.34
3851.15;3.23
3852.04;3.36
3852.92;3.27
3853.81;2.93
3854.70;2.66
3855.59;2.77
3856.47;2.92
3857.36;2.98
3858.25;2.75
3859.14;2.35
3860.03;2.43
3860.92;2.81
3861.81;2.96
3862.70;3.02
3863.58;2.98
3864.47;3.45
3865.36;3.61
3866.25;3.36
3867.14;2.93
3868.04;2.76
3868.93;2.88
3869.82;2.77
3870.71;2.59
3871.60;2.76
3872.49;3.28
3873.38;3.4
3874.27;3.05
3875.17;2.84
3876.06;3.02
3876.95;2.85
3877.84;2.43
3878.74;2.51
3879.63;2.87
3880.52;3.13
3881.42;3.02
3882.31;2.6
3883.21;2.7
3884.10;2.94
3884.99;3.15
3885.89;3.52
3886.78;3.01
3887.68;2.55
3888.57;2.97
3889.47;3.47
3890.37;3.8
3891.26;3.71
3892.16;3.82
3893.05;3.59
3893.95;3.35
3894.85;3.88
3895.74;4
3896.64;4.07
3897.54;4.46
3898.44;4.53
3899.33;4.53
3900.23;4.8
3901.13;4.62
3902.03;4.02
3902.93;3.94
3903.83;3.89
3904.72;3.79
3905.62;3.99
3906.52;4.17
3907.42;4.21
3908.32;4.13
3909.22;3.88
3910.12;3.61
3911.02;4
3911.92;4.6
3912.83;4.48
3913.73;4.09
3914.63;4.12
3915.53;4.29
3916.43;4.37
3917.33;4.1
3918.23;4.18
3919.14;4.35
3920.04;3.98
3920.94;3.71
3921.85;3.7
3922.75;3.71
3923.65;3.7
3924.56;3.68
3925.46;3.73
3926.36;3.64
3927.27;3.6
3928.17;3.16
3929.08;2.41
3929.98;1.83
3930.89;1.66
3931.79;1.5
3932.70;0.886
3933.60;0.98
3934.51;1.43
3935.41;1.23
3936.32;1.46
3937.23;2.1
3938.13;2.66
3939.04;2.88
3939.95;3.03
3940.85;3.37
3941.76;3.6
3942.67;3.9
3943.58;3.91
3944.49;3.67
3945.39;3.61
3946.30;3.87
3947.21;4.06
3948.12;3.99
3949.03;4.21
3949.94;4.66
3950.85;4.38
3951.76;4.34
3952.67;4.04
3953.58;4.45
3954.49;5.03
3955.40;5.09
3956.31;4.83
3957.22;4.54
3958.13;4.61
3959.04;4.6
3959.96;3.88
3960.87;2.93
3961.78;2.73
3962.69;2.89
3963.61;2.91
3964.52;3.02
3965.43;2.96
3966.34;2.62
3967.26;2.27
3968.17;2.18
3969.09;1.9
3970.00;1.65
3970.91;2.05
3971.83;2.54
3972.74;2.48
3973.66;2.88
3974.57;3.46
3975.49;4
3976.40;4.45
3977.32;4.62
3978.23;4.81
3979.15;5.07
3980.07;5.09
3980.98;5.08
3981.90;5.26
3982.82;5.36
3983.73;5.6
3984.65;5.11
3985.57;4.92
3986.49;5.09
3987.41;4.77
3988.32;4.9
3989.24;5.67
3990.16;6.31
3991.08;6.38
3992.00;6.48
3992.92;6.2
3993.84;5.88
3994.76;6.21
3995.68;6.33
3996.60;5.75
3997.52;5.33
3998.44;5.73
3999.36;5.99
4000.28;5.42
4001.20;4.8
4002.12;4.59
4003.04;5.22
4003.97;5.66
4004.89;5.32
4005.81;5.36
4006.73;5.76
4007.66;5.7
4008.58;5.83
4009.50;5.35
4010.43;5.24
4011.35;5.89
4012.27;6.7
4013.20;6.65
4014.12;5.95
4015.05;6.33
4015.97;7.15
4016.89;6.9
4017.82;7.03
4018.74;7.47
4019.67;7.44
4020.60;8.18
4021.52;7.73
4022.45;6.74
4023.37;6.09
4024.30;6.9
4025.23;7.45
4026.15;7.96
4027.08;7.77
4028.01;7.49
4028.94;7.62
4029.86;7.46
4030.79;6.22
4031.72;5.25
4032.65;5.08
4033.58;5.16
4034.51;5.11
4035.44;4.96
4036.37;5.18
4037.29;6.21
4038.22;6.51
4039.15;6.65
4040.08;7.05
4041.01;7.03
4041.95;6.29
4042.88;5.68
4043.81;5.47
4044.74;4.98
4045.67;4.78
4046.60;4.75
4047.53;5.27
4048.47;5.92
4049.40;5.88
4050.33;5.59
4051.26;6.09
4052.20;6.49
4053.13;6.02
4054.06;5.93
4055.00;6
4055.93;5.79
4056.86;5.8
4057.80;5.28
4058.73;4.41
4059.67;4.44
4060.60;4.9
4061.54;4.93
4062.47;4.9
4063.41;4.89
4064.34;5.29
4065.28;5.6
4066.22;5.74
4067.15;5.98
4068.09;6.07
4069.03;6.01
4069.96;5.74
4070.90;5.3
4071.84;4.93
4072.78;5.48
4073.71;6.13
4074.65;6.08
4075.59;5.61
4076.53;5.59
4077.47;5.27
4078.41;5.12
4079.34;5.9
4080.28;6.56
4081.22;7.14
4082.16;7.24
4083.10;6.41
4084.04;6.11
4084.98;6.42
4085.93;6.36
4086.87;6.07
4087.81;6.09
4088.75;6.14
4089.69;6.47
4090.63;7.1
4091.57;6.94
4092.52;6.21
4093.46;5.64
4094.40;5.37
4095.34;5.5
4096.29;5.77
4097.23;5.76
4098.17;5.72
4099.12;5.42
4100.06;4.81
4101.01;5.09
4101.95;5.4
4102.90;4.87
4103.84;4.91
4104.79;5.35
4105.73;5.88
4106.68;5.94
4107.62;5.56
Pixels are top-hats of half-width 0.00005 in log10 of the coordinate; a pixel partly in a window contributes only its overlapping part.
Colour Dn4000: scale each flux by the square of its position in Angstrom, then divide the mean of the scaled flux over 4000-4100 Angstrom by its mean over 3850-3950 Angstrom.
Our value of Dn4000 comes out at 1.9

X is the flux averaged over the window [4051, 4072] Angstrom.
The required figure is 5.5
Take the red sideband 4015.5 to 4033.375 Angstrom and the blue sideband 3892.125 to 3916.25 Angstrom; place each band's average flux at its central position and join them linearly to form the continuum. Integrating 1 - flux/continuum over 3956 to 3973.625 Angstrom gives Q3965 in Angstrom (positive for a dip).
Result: 8.1 Angstrom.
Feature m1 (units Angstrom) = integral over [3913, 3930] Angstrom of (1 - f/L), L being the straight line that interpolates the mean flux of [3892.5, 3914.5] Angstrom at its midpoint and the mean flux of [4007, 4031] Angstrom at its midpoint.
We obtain 2.83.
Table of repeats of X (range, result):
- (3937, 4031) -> 4.97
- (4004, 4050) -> 6.26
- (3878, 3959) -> 3.58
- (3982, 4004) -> 5.56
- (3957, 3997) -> 4.28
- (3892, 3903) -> 4.14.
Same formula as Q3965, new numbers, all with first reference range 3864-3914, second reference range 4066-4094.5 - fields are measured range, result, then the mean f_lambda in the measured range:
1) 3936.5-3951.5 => 2.32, 3.59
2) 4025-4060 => -2.74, 5.97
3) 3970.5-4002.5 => -1.16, 5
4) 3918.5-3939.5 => 6.83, 2.71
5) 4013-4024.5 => -3.83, 6.98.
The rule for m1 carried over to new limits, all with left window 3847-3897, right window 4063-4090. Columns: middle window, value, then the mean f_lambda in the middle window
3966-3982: 3.8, 3.43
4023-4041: -3.9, 6.44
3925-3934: 3.5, 2.35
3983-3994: -2.1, 5.6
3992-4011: -2.8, 5.61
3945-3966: 1.3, 3.98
